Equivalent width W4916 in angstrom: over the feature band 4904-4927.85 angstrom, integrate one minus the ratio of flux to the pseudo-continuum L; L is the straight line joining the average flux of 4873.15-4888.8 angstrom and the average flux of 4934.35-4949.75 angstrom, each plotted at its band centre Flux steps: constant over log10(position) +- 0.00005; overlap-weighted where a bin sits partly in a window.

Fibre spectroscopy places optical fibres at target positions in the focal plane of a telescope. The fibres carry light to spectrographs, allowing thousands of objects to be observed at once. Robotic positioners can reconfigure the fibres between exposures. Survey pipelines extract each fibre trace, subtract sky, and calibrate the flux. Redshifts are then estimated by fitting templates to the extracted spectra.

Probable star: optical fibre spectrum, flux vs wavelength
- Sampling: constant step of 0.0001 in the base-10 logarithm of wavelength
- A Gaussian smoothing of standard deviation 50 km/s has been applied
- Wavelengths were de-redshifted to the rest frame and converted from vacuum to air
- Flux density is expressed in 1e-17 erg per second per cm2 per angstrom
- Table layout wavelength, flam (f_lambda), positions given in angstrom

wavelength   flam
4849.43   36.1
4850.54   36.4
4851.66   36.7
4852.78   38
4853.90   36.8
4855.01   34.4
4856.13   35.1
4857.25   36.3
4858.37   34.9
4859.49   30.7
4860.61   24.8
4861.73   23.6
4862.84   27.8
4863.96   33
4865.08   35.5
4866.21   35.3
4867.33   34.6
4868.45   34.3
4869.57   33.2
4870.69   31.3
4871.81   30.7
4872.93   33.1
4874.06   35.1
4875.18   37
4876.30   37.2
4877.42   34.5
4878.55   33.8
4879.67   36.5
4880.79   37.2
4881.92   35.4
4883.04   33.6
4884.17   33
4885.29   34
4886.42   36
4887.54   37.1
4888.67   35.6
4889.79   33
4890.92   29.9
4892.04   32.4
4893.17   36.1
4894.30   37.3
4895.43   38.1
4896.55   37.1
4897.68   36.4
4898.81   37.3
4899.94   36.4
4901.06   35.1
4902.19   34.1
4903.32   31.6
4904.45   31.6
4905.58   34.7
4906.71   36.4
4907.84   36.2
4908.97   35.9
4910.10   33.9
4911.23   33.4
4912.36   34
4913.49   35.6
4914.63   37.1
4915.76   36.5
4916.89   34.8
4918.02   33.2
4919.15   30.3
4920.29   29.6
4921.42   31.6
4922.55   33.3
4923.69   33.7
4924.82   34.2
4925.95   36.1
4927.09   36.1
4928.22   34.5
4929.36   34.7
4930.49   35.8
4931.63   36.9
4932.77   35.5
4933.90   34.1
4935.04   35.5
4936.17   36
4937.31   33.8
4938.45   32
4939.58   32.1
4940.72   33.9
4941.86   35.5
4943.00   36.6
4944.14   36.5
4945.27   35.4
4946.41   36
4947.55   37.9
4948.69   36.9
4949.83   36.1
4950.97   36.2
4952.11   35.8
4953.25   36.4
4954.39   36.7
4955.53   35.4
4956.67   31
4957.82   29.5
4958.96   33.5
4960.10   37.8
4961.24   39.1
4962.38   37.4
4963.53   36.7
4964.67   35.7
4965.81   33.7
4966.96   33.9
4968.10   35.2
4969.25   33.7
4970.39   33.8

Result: 0.7 angstrom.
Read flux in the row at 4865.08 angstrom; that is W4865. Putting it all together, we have 35.5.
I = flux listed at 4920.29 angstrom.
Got 29.6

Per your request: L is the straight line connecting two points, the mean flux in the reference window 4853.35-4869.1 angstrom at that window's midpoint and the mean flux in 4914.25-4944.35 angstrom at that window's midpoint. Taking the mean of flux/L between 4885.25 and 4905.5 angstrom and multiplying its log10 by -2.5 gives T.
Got -0.05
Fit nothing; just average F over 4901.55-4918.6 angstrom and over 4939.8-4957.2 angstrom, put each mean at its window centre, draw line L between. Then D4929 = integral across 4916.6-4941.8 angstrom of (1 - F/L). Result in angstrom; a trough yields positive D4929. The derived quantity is 0.8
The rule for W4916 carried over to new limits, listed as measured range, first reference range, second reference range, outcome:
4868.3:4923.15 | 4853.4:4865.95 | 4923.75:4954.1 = -1.5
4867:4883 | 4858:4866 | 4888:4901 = -1.1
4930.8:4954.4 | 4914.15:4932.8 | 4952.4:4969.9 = -0.5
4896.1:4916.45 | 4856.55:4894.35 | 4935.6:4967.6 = -0.5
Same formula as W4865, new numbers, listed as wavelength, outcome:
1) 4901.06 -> 35.1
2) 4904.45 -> 31.6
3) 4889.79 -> 33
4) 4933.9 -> 34.1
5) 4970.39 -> 33.8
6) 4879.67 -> 36.5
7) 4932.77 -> 35.5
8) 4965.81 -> 33.7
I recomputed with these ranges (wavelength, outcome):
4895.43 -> 38.1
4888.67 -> 35.6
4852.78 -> 38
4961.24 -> 39.1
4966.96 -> 33.9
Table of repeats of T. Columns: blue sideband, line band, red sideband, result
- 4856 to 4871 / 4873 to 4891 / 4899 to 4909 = -0.05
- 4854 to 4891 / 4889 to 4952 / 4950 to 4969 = -0.01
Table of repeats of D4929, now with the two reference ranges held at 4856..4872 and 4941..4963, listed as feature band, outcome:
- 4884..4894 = -0.4 angstrom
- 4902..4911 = -0.1 angstrom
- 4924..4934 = -0.2 angstrom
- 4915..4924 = 0.4 angstrom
